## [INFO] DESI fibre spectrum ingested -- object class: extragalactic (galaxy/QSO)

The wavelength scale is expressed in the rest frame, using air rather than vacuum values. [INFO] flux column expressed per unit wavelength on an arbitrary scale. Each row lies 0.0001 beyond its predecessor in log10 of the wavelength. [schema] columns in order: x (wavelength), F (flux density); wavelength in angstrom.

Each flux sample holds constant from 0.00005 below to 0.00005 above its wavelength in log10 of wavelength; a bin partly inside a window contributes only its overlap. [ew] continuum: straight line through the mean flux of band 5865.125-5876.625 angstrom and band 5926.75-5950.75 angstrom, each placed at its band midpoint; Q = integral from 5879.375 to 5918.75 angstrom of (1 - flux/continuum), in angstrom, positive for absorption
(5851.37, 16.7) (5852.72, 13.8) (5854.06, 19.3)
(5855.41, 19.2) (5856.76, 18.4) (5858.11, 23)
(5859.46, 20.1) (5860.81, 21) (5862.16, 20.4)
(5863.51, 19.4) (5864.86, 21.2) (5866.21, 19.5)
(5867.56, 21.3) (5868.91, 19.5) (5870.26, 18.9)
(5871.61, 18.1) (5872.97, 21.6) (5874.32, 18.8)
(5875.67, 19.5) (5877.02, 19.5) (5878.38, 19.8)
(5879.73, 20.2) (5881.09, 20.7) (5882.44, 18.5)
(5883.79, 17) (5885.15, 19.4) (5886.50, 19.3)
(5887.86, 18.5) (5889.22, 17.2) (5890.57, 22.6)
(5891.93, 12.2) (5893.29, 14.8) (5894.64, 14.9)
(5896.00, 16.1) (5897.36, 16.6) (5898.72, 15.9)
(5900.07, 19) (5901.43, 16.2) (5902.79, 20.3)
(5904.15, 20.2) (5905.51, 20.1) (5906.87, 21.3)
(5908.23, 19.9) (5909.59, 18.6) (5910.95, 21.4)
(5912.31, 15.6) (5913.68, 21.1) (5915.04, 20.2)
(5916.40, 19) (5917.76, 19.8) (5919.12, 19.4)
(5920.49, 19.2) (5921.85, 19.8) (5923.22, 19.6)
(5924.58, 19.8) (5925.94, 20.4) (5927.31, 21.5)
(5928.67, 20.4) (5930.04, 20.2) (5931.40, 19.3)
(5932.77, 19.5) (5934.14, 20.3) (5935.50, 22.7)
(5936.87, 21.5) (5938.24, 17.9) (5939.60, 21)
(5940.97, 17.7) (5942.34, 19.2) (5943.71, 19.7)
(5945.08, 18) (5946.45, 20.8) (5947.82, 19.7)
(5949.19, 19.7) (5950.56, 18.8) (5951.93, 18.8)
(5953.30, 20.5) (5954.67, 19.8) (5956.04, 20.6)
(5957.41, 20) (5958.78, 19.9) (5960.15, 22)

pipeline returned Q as 2.6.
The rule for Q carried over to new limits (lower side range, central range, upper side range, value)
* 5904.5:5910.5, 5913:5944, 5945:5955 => -0.2 angstrom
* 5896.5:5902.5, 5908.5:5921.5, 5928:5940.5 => -0.6 angstrom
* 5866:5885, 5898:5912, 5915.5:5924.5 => 0.2 angstrom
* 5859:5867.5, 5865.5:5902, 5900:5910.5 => 2.9 angstrom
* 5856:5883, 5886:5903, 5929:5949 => 2.4 angstrom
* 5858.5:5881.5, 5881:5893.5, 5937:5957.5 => 1.2 angstrom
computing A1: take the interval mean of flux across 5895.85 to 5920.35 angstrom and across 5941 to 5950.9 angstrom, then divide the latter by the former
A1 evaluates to 1.02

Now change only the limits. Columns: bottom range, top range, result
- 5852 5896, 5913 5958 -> 1.05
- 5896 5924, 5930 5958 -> 1.04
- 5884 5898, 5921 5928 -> 1.18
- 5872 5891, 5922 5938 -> 1.05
